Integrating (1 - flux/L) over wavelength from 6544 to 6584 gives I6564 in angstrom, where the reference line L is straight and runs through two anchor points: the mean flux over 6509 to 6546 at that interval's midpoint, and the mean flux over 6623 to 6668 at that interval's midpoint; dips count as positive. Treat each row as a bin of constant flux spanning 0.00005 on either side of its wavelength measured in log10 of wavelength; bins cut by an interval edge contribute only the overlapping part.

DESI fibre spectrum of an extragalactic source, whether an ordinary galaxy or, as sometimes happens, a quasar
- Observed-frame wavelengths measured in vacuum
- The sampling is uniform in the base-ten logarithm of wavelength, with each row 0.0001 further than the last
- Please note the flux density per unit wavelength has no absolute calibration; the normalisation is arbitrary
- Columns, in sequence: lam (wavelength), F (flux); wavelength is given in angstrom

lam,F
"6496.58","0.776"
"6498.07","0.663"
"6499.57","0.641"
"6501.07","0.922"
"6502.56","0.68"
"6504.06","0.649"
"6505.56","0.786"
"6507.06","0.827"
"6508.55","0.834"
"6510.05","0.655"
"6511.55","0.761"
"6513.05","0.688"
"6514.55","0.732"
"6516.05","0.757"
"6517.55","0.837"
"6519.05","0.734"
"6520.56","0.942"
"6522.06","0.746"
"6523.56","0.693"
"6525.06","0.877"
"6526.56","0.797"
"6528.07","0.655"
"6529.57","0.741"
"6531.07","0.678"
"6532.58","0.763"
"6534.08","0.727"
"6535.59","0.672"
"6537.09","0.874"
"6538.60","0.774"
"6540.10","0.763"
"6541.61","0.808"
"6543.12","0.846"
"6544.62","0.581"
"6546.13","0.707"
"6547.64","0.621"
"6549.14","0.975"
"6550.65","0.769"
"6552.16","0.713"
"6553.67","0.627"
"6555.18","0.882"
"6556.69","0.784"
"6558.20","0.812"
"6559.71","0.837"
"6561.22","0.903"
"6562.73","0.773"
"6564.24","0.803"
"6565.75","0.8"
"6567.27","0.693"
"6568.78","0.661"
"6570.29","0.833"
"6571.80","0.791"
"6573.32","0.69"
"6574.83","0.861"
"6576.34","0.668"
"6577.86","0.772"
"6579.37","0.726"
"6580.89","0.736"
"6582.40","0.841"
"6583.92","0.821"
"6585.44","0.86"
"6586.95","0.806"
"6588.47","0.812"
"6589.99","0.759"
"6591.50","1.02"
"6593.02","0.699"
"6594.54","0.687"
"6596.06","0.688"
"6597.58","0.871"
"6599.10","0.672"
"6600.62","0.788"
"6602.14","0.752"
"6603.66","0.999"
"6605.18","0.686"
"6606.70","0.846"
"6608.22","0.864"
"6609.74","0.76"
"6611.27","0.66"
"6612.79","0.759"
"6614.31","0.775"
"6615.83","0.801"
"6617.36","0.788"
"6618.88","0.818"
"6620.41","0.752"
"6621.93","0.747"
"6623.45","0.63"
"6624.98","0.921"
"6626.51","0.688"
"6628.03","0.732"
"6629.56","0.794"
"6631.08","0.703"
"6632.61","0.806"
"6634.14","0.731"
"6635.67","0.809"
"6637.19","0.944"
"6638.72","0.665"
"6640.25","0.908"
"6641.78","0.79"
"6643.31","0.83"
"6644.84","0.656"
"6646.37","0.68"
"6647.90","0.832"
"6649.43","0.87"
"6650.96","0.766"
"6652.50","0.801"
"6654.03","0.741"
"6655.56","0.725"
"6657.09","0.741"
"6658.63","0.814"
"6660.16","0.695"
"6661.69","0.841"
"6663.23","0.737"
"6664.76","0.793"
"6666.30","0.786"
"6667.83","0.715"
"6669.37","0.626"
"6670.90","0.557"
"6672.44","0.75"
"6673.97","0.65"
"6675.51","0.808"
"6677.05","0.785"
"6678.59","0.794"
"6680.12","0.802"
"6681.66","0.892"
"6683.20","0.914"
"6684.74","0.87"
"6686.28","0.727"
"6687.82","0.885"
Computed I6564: -0.3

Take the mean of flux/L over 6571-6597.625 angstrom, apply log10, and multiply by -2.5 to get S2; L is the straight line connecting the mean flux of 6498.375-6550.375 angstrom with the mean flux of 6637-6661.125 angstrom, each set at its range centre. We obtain -0.02 mag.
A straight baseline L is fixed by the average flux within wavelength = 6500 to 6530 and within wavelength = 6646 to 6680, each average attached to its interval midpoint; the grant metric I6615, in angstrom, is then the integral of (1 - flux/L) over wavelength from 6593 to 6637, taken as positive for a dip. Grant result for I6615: -0.80 angstrom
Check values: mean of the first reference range 0.765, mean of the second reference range 0.752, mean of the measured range 0.77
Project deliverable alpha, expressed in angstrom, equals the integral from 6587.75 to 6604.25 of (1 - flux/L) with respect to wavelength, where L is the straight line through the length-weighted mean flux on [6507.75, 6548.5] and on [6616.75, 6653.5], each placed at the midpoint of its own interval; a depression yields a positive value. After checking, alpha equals -0.5 angstrom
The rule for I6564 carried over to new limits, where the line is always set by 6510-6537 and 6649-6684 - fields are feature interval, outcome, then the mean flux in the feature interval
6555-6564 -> -0.8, 0.827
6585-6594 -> -0.8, 0.822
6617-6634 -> 0.0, 0.76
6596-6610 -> -0.7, 0.799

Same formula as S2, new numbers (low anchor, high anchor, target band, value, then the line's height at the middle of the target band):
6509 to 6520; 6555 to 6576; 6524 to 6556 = 0.02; 0.767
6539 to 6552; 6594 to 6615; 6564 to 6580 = 0.02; 0.764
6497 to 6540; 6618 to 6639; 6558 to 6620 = -0.03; 0.764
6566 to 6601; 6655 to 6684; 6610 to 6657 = -0.01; 0.765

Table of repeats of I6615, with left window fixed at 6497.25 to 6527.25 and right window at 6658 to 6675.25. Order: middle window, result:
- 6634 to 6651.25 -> -1.45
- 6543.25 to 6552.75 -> 0.22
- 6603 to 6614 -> -0.81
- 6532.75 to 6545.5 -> -0.01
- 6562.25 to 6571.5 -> -0.16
